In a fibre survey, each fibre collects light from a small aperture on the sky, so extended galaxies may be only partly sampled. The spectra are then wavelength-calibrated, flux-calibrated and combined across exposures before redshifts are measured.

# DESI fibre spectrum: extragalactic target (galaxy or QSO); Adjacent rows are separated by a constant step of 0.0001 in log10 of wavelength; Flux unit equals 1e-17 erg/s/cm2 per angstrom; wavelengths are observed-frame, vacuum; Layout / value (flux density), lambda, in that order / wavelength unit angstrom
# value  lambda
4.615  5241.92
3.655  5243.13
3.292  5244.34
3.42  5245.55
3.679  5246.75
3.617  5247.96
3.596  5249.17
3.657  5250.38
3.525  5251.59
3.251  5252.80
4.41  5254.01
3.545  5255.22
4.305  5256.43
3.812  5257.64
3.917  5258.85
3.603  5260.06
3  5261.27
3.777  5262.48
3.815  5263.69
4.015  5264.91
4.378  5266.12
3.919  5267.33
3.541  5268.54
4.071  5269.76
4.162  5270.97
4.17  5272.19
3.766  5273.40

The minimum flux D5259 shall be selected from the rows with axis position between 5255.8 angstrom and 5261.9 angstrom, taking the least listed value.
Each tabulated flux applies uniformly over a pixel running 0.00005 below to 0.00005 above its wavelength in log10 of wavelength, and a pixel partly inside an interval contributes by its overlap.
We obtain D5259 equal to 3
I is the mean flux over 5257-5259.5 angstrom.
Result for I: 3.87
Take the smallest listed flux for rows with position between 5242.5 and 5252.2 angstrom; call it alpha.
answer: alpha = 3.292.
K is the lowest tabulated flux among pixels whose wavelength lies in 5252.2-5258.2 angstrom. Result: 3.251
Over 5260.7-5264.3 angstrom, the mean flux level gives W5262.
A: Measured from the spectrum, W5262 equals 3.54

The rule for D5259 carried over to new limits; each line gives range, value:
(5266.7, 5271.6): 3.541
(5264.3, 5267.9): 3.919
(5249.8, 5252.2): 3.525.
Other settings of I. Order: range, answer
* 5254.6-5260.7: 3.84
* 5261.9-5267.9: 3.98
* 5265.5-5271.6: 4.01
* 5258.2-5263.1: 3.58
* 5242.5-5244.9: 3.48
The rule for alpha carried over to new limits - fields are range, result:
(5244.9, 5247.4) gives 3.42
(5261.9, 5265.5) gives 3.777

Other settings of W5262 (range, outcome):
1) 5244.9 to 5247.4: 3.55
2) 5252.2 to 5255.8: 3.74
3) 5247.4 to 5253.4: 3.53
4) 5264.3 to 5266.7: 4.19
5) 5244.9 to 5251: 3.59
